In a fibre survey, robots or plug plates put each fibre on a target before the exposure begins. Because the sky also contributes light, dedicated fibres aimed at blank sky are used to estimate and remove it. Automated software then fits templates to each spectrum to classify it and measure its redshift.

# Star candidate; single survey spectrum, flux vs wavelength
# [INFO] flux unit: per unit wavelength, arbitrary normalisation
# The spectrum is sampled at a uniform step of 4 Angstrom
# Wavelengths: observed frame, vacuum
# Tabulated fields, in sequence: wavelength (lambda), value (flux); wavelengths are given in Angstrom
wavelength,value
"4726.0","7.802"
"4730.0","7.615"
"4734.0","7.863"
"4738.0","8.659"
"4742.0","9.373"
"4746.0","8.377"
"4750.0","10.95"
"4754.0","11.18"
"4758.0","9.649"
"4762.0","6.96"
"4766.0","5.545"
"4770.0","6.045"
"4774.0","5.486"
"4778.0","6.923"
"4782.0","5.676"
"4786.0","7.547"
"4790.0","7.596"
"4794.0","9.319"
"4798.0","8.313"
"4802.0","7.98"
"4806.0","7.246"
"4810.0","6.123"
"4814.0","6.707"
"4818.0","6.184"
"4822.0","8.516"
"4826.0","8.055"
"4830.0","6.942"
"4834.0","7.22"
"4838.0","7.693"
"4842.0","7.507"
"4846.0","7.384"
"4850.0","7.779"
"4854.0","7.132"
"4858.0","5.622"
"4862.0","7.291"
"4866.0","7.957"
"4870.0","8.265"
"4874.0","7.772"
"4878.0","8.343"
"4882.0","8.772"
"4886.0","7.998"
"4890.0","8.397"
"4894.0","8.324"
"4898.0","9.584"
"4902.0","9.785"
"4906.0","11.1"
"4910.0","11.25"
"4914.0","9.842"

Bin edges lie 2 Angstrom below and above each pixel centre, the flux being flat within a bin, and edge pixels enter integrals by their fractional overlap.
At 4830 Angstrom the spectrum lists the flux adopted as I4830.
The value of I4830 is 6.942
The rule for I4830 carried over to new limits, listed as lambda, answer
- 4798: 8.313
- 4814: 6.707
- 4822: 8.516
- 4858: 5.622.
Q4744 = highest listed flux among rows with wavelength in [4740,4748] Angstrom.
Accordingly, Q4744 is 9.373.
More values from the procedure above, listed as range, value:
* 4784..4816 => 9.319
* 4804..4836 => 8.516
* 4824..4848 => 8.055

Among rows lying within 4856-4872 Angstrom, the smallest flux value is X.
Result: 5.622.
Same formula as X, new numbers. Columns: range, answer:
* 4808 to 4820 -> 6.123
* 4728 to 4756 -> 7.615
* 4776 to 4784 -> 5.676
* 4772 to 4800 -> 5.486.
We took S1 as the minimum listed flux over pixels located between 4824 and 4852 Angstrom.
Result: 6.942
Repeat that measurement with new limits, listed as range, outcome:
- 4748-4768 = 5.545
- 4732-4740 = 7.863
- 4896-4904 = 9.584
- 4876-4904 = 7.998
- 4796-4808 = 7.246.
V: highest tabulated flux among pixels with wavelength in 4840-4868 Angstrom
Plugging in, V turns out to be 7.957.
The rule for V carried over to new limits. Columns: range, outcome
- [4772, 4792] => 7.596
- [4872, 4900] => 9.584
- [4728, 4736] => 7.863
